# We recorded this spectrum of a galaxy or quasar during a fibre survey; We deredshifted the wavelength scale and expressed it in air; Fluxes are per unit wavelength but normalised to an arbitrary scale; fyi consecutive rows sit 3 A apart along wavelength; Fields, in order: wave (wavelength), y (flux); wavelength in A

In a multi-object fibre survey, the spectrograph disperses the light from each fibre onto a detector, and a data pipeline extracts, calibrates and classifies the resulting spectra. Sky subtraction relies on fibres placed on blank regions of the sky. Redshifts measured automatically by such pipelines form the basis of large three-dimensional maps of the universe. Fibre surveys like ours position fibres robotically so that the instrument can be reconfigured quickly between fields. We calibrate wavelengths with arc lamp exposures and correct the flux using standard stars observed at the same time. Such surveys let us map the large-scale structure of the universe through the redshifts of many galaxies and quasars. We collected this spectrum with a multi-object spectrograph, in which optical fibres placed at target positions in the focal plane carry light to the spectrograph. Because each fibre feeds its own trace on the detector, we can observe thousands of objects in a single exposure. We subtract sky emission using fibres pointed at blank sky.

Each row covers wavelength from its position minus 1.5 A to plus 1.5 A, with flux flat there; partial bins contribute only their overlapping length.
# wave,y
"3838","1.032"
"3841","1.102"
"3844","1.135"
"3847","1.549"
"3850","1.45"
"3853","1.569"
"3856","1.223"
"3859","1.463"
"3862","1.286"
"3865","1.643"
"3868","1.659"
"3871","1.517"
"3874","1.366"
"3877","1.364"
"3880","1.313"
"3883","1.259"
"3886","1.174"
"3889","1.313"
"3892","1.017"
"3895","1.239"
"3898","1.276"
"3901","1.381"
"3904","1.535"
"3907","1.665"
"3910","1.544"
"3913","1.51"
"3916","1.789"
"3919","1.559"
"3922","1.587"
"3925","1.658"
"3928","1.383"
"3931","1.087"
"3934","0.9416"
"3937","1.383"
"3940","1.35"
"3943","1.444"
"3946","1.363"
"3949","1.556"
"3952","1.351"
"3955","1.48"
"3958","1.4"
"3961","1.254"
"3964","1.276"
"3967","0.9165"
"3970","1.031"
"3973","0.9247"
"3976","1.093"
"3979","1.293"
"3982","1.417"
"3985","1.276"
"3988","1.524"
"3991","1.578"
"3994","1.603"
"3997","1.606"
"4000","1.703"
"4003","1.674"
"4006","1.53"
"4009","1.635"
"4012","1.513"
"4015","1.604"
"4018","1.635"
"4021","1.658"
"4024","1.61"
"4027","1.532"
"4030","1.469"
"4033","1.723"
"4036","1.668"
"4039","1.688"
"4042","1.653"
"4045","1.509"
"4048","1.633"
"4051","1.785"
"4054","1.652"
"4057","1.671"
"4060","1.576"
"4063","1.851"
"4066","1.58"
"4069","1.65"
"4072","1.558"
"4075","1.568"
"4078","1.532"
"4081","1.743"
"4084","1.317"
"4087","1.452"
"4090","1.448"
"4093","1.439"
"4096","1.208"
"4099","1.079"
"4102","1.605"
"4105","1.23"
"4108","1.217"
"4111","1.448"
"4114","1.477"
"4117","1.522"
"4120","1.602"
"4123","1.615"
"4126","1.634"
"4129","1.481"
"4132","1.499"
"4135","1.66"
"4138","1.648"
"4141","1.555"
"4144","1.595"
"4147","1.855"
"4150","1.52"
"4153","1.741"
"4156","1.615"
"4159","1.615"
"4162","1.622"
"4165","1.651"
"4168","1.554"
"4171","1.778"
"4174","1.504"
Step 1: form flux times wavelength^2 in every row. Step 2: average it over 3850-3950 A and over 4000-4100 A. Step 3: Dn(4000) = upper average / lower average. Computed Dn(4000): 1.2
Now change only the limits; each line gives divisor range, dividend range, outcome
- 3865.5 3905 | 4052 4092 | 1.29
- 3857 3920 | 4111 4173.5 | 1.28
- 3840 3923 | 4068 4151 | 1.20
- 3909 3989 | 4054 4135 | 1.20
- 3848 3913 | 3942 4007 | 1.03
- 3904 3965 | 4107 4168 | 1.22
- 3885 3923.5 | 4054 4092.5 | 1.20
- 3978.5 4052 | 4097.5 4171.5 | 1.04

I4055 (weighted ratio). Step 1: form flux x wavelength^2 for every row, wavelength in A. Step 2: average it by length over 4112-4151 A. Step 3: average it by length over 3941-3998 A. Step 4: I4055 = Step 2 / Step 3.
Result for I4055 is 1.3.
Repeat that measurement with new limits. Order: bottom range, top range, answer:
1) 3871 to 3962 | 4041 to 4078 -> 1.27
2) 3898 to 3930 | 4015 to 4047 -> 1.11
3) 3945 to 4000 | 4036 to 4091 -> 1.25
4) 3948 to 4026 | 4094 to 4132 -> 1.06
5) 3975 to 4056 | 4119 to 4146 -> 1.07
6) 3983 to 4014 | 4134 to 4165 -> 1.13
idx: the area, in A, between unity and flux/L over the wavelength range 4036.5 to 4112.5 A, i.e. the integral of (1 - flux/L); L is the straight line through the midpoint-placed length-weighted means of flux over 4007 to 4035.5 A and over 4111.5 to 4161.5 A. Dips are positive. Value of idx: 3.5 A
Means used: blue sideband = 1.6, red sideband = 1.6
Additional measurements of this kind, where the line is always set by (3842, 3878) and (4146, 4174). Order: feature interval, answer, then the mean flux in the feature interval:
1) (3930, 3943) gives 2.31 A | 1.22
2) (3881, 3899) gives 2.96 A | 1.21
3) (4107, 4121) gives 1.38 A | 1.46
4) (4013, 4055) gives -1.89 A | 1.63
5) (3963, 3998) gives 5.29 A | 1.29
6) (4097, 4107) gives 1.94 A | 1.3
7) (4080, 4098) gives 2.04 A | 1.42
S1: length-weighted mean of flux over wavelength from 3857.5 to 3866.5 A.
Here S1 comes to 1.46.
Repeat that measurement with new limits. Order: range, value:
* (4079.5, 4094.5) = 1.48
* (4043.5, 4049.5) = 1.57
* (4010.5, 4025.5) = 1.6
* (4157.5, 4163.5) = 1.62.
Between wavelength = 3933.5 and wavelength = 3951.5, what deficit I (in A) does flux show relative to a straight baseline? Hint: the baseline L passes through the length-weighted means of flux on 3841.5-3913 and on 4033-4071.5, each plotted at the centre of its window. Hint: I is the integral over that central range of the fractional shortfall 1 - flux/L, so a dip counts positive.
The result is 1.5 A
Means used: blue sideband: 1.39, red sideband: 1.66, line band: 1.36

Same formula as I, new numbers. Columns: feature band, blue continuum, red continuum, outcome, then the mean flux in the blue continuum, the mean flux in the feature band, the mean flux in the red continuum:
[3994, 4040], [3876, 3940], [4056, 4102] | -4.7 A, 1.38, 1.62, 1.51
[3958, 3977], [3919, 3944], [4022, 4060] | 4.5 A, 1.36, 1.11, 1.63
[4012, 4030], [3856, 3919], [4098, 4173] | -1.2 A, 1.41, 1.59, 1.56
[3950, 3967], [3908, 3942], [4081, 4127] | 1.4 A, 1.44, 1.32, 1.43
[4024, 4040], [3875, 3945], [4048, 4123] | -1.5 A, 1.38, 1.61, 1.51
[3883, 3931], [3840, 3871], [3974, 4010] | 0.6 A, 1.42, 1.43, 1.48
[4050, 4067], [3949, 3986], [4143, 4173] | -3.0 A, 1.24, 1.69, 1.65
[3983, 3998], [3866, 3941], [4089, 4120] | -1.3 A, 1.4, 1.51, 1.38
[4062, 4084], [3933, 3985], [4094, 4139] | -3.2 A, 1.27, 1.61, 1.46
